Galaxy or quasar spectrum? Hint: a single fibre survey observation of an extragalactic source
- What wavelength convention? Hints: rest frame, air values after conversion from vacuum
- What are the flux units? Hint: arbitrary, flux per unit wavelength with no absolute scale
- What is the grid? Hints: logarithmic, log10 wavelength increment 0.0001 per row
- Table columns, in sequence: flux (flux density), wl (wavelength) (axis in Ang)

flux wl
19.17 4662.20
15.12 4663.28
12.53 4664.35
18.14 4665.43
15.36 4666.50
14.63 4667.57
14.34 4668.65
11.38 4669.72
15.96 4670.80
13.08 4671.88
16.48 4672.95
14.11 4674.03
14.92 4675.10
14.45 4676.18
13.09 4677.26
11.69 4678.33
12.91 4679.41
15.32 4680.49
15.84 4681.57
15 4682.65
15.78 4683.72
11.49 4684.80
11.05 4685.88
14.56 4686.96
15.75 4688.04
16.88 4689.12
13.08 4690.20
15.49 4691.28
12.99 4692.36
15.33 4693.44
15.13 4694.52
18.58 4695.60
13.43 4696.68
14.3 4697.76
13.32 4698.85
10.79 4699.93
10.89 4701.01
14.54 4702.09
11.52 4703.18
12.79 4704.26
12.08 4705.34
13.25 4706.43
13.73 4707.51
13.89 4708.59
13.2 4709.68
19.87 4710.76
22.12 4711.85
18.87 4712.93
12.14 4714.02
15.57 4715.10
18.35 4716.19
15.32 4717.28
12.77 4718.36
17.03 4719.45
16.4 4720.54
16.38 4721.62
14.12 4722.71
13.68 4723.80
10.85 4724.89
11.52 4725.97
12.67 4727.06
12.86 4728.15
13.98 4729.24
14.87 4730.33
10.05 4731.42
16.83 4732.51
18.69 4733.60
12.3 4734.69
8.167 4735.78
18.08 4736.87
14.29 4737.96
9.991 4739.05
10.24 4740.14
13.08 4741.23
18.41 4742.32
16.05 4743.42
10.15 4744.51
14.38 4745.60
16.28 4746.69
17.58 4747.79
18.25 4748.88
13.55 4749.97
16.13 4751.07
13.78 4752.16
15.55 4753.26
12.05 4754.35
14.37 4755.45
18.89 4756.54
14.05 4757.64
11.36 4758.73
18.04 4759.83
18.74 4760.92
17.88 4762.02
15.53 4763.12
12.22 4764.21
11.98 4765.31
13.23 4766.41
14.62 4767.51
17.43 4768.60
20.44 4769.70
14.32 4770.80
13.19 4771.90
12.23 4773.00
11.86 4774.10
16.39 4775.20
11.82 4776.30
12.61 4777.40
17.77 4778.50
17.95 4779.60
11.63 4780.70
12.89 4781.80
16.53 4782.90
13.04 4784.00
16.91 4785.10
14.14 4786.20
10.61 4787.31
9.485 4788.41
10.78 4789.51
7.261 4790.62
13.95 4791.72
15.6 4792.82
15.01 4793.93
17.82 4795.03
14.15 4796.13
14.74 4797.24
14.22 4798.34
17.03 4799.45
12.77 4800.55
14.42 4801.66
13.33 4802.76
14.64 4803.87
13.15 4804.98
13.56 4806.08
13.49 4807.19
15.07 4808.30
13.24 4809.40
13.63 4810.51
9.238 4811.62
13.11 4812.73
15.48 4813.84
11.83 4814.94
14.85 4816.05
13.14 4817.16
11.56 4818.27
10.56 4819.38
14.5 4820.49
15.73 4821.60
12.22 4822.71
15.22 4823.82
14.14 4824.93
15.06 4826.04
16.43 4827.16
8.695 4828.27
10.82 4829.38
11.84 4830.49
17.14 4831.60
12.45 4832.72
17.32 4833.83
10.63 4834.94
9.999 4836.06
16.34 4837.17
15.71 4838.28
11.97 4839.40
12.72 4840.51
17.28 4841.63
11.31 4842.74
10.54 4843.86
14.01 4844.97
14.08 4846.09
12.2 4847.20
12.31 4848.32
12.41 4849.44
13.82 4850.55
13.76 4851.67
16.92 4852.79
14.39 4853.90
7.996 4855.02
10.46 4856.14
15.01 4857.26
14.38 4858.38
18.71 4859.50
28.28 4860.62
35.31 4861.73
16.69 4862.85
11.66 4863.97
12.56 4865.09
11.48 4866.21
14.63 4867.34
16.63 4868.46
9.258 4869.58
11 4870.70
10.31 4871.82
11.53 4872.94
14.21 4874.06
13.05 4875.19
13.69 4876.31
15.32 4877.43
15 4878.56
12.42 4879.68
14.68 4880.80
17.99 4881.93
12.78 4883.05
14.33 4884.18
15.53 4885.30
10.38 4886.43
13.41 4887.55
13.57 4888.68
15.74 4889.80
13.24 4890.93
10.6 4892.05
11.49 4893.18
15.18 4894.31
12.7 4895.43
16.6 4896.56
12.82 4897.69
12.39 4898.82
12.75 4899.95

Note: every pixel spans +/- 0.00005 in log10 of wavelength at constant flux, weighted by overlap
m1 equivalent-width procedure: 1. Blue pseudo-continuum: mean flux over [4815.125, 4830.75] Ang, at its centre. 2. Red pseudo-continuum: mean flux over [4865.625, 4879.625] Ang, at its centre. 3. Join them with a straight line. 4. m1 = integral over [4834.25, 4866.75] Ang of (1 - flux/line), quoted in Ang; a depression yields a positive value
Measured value -3.8 Ang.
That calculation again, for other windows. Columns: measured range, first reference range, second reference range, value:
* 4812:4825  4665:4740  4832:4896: 0.6 Ang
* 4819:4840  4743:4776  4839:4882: 1.4 Ang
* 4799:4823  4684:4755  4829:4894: 1.1 Ang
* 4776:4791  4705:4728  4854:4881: 1.7 Ang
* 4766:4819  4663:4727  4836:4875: 1.9 Ang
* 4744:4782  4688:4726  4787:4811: -2.3 Ang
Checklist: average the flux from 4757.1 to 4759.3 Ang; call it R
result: 12.8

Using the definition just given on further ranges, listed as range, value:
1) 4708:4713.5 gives 17.5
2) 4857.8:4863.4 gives 22.7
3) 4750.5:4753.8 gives 15.1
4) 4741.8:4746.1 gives 14.7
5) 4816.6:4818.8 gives 12.4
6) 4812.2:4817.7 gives 13.7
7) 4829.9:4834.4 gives 14.7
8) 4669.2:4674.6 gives 14.2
